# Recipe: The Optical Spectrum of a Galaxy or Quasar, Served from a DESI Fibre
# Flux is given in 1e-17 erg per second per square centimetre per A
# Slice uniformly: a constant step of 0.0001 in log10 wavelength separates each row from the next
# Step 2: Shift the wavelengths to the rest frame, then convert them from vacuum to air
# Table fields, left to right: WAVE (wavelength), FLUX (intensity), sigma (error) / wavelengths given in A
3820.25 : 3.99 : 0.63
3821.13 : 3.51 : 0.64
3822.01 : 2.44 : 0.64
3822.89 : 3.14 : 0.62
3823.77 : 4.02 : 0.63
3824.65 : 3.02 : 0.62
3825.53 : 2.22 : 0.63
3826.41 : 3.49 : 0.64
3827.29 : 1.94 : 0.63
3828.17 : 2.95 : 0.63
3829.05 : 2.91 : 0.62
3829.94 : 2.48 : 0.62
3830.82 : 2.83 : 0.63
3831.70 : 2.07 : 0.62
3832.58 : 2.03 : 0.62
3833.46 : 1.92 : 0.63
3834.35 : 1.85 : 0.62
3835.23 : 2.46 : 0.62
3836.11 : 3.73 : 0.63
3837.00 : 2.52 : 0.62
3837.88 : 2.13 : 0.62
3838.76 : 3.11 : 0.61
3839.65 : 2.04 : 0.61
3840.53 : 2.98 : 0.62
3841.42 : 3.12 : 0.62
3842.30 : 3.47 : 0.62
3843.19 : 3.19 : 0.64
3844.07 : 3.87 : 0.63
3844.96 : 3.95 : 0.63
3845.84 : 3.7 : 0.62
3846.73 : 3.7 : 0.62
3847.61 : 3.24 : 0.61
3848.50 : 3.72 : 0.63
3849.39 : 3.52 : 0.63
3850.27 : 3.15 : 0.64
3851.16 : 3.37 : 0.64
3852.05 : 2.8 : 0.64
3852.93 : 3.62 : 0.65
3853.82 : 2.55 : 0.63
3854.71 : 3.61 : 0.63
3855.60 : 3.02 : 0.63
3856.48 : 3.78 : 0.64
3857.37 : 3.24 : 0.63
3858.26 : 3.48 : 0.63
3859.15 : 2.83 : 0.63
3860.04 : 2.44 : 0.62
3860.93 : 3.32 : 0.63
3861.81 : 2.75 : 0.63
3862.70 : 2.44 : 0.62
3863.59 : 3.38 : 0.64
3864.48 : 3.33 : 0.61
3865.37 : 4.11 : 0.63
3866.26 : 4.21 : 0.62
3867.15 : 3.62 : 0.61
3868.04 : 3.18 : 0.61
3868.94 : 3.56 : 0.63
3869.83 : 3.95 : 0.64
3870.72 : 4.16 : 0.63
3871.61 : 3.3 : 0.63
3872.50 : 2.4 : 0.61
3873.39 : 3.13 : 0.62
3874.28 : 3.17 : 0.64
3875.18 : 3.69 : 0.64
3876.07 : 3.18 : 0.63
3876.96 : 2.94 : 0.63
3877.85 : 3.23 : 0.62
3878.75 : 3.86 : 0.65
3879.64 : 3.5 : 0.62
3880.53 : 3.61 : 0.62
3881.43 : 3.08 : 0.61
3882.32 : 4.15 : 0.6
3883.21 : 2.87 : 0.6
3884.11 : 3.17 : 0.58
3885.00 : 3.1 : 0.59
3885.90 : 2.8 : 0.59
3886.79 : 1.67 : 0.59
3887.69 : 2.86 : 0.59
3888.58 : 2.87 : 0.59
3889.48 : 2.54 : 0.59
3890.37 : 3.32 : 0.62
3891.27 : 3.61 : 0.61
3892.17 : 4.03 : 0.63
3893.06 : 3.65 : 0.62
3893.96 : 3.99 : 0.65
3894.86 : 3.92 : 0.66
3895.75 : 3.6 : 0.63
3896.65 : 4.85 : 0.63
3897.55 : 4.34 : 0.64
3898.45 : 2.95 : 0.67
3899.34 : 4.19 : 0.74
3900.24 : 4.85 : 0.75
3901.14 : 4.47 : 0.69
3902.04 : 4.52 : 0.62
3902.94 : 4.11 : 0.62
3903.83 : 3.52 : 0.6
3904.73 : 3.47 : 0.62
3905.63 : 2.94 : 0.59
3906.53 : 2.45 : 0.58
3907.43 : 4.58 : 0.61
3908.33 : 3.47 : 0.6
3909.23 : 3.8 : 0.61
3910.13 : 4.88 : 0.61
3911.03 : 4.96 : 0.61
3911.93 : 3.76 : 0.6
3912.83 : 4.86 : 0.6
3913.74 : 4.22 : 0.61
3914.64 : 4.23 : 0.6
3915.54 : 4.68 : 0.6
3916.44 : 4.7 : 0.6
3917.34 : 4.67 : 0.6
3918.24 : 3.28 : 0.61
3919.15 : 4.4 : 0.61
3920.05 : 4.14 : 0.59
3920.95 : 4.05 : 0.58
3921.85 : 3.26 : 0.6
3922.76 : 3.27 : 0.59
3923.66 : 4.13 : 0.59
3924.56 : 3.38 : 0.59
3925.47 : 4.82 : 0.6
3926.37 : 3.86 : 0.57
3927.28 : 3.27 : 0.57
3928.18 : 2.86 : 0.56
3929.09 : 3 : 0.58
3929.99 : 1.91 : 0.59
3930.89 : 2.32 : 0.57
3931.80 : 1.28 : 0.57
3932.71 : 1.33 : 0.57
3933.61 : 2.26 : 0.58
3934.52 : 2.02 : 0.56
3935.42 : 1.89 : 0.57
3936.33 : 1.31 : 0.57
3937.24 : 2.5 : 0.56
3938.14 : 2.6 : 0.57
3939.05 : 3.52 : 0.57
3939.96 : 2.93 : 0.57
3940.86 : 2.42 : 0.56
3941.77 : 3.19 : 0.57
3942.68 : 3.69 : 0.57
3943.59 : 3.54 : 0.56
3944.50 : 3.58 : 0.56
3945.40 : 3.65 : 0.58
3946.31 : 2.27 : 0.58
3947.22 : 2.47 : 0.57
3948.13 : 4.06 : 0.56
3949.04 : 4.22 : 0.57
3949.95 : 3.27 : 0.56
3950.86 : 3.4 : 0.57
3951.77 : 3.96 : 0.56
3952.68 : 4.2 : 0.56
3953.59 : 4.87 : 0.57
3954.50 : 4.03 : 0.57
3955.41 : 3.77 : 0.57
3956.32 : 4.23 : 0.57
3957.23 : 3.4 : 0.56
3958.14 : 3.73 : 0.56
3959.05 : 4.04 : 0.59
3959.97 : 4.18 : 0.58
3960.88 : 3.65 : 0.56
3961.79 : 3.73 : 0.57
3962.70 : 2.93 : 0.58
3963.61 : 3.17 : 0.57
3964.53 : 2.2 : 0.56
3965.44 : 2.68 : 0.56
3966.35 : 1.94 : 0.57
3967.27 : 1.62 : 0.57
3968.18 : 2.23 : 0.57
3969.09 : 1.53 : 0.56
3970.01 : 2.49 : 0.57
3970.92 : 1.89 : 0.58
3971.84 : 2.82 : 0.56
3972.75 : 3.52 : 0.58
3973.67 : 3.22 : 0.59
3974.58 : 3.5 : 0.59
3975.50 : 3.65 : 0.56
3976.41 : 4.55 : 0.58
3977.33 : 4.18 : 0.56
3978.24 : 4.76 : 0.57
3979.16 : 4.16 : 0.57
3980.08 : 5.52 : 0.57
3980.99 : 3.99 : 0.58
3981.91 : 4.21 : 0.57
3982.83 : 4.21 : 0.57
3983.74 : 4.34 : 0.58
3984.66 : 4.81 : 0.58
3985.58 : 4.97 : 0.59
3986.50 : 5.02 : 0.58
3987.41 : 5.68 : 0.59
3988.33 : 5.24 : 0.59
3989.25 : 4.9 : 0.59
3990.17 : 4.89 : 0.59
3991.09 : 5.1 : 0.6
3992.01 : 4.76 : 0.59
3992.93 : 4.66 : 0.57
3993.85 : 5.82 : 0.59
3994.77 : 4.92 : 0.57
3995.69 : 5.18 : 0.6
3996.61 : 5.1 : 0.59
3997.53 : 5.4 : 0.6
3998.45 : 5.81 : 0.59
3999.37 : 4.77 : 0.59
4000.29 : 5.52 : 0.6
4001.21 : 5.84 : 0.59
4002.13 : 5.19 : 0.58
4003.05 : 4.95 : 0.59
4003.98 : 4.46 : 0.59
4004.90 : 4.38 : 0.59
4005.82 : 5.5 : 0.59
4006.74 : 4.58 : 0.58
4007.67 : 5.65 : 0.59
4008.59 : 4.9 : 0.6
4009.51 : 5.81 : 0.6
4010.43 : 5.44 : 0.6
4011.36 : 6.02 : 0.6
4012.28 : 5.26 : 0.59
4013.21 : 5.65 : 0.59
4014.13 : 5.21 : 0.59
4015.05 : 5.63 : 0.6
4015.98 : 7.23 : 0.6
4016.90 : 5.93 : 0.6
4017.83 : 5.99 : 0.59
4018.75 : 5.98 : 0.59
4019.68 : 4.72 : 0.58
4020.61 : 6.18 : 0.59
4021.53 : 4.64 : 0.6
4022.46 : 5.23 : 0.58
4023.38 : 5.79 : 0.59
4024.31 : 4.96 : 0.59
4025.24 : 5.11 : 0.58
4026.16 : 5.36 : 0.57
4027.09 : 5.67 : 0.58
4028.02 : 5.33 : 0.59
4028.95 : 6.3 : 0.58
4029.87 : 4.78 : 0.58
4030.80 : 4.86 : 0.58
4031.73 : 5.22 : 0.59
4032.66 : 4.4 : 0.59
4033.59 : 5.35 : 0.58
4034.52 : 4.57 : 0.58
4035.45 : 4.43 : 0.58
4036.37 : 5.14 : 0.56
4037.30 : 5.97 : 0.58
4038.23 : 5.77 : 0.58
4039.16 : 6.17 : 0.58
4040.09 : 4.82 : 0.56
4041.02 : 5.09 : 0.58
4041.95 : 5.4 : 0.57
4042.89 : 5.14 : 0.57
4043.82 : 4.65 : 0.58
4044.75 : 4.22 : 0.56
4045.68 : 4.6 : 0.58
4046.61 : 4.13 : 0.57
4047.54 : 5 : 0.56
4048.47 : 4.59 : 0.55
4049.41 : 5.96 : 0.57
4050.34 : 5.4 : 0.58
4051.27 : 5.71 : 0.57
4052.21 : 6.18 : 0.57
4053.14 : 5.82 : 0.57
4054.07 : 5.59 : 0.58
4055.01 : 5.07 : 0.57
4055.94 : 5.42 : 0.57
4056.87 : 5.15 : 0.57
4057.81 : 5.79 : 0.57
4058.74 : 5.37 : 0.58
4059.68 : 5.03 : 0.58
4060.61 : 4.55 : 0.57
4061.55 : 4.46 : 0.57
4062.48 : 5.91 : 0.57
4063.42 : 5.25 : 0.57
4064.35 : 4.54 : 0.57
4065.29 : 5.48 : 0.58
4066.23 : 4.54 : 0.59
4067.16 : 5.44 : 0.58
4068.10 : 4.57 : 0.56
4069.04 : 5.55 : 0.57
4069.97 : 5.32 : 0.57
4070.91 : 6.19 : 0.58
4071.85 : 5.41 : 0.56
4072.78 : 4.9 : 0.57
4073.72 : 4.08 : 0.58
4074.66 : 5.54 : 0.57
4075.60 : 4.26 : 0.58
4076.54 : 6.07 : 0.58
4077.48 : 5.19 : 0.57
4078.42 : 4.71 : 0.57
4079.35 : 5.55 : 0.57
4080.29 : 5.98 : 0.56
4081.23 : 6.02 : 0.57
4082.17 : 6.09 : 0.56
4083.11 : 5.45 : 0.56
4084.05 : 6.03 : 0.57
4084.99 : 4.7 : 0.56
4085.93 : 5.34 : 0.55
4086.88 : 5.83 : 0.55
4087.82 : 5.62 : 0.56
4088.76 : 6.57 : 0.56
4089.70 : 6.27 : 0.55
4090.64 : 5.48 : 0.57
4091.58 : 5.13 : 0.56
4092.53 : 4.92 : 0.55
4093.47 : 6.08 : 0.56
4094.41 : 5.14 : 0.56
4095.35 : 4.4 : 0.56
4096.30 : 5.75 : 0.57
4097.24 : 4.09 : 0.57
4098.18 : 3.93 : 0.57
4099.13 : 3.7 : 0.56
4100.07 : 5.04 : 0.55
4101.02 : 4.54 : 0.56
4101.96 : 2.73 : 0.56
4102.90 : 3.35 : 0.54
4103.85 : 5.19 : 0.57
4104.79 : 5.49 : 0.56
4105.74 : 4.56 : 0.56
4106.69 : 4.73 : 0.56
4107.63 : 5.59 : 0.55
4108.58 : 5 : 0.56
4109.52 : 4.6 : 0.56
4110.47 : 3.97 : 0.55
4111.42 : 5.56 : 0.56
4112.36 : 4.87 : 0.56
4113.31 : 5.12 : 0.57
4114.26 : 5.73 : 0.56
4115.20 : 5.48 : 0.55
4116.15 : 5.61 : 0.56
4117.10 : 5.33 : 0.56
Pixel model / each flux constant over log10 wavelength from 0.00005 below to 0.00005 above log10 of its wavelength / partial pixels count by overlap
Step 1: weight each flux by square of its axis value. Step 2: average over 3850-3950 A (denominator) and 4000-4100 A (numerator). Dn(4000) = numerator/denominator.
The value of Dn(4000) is 1.68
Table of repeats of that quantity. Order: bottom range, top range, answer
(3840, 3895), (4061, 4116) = 1.73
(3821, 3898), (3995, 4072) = 1.81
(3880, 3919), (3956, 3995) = 1.07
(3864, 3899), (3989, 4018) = 1.65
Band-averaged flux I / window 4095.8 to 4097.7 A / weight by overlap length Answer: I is 4.91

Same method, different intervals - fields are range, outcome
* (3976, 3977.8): 4.37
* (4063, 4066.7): 4.96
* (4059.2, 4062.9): 4.98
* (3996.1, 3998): 5.25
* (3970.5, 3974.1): 2.87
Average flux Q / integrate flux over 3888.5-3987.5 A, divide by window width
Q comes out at 3.56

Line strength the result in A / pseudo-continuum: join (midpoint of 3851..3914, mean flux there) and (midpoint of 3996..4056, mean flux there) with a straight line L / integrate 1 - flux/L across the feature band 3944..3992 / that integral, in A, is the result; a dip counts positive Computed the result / 8.8 A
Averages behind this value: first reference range 3.51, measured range 3.75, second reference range 5.31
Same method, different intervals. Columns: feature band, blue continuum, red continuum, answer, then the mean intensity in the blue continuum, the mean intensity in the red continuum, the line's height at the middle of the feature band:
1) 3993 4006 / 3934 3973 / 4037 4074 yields -3.6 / 3.1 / 5.21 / 4.05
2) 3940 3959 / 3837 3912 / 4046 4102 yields 2.4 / 3.43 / 5.23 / 4.11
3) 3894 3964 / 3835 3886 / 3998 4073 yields 8.1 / 3.27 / 5.28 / 4.06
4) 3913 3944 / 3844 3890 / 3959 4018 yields 5.2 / 3.28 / 4.48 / 3.89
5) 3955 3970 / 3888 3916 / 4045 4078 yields 4.6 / 3.92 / 5.19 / 4.4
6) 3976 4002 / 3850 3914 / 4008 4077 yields -1.4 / 3.5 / 5.29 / 4.69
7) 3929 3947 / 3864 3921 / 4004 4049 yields 7.2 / 3.7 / 5.26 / 4.23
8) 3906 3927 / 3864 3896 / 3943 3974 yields -4.8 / 3.37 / 3.25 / 3.31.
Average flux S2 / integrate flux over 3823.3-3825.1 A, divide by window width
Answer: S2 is 3.51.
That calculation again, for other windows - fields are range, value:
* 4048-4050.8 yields 5.31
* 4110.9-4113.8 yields 5.16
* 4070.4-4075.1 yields 5.22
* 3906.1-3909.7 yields 3.59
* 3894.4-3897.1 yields 4.12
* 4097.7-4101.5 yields 4.3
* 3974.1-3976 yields 3.61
